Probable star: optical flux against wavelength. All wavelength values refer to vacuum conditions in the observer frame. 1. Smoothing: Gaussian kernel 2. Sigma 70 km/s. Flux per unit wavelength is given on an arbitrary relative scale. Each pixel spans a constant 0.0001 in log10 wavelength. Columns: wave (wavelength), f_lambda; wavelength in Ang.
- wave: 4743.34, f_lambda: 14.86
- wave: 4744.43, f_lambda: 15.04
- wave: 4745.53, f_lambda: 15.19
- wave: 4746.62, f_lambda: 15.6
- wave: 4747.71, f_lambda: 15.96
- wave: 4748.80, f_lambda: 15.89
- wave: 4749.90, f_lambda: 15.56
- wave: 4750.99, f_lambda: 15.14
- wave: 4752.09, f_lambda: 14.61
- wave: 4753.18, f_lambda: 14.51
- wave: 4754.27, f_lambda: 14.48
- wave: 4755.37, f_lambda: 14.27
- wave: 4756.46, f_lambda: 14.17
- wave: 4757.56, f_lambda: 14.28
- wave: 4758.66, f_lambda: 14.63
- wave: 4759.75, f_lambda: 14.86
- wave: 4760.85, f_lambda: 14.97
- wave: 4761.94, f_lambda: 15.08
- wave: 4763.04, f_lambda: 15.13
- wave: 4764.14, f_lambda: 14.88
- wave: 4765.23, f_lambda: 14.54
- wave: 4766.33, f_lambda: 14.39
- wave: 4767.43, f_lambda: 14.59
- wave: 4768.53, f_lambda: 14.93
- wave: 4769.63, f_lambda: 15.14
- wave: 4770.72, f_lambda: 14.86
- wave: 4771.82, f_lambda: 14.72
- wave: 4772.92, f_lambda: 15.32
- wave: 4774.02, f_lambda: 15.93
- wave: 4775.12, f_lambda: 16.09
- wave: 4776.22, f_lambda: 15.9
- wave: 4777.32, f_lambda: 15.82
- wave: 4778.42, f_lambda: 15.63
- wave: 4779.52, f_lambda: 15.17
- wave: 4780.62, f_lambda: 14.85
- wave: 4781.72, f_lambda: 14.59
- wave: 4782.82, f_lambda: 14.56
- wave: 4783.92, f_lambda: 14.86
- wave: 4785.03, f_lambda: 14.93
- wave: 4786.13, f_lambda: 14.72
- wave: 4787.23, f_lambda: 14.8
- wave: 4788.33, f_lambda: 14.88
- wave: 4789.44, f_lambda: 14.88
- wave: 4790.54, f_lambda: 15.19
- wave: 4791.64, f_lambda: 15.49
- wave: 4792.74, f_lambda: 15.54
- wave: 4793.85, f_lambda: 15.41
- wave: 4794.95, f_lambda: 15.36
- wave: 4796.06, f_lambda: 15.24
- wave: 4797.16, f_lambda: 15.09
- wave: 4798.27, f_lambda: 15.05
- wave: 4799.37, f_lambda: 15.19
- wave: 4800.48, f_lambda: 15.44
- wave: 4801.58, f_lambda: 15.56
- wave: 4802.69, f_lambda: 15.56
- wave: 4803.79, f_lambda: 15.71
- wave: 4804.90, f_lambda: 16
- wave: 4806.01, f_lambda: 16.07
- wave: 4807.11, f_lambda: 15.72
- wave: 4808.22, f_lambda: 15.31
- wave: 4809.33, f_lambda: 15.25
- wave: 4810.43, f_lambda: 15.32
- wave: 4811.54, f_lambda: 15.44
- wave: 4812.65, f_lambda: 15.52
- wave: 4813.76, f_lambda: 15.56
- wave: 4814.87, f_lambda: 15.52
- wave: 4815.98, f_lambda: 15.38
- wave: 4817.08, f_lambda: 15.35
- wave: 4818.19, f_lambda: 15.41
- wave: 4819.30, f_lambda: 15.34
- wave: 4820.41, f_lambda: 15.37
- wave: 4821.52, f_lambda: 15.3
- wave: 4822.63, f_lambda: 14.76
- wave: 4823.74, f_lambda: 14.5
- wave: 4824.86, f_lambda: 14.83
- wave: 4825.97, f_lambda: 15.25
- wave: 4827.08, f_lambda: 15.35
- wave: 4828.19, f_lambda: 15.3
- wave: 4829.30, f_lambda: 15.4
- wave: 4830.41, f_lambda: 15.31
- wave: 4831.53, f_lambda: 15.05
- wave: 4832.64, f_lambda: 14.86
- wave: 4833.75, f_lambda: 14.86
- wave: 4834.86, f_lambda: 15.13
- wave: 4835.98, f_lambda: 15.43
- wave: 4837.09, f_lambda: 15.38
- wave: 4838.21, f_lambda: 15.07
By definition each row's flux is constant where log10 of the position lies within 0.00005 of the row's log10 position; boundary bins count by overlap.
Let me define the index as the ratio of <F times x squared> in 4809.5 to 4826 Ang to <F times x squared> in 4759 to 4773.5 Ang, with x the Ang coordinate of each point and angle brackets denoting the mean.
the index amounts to 1.0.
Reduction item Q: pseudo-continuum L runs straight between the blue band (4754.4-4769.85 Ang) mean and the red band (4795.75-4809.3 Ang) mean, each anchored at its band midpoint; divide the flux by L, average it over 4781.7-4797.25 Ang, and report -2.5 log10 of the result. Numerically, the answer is 0.01 mag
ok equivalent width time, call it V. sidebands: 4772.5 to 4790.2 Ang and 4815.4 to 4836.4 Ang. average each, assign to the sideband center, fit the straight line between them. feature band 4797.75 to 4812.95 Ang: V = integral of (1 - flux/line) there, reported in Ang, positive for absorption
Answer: -0.3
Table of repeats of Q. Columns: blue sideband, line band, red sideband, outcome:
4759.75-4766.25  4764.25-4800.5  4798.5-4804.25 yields 0.005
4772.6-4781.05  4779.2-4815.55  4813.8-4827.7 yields 0.011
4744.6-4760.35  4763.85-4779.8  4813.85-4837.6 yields -0.014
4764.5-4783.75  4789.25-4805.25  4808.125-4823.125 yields -0.010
